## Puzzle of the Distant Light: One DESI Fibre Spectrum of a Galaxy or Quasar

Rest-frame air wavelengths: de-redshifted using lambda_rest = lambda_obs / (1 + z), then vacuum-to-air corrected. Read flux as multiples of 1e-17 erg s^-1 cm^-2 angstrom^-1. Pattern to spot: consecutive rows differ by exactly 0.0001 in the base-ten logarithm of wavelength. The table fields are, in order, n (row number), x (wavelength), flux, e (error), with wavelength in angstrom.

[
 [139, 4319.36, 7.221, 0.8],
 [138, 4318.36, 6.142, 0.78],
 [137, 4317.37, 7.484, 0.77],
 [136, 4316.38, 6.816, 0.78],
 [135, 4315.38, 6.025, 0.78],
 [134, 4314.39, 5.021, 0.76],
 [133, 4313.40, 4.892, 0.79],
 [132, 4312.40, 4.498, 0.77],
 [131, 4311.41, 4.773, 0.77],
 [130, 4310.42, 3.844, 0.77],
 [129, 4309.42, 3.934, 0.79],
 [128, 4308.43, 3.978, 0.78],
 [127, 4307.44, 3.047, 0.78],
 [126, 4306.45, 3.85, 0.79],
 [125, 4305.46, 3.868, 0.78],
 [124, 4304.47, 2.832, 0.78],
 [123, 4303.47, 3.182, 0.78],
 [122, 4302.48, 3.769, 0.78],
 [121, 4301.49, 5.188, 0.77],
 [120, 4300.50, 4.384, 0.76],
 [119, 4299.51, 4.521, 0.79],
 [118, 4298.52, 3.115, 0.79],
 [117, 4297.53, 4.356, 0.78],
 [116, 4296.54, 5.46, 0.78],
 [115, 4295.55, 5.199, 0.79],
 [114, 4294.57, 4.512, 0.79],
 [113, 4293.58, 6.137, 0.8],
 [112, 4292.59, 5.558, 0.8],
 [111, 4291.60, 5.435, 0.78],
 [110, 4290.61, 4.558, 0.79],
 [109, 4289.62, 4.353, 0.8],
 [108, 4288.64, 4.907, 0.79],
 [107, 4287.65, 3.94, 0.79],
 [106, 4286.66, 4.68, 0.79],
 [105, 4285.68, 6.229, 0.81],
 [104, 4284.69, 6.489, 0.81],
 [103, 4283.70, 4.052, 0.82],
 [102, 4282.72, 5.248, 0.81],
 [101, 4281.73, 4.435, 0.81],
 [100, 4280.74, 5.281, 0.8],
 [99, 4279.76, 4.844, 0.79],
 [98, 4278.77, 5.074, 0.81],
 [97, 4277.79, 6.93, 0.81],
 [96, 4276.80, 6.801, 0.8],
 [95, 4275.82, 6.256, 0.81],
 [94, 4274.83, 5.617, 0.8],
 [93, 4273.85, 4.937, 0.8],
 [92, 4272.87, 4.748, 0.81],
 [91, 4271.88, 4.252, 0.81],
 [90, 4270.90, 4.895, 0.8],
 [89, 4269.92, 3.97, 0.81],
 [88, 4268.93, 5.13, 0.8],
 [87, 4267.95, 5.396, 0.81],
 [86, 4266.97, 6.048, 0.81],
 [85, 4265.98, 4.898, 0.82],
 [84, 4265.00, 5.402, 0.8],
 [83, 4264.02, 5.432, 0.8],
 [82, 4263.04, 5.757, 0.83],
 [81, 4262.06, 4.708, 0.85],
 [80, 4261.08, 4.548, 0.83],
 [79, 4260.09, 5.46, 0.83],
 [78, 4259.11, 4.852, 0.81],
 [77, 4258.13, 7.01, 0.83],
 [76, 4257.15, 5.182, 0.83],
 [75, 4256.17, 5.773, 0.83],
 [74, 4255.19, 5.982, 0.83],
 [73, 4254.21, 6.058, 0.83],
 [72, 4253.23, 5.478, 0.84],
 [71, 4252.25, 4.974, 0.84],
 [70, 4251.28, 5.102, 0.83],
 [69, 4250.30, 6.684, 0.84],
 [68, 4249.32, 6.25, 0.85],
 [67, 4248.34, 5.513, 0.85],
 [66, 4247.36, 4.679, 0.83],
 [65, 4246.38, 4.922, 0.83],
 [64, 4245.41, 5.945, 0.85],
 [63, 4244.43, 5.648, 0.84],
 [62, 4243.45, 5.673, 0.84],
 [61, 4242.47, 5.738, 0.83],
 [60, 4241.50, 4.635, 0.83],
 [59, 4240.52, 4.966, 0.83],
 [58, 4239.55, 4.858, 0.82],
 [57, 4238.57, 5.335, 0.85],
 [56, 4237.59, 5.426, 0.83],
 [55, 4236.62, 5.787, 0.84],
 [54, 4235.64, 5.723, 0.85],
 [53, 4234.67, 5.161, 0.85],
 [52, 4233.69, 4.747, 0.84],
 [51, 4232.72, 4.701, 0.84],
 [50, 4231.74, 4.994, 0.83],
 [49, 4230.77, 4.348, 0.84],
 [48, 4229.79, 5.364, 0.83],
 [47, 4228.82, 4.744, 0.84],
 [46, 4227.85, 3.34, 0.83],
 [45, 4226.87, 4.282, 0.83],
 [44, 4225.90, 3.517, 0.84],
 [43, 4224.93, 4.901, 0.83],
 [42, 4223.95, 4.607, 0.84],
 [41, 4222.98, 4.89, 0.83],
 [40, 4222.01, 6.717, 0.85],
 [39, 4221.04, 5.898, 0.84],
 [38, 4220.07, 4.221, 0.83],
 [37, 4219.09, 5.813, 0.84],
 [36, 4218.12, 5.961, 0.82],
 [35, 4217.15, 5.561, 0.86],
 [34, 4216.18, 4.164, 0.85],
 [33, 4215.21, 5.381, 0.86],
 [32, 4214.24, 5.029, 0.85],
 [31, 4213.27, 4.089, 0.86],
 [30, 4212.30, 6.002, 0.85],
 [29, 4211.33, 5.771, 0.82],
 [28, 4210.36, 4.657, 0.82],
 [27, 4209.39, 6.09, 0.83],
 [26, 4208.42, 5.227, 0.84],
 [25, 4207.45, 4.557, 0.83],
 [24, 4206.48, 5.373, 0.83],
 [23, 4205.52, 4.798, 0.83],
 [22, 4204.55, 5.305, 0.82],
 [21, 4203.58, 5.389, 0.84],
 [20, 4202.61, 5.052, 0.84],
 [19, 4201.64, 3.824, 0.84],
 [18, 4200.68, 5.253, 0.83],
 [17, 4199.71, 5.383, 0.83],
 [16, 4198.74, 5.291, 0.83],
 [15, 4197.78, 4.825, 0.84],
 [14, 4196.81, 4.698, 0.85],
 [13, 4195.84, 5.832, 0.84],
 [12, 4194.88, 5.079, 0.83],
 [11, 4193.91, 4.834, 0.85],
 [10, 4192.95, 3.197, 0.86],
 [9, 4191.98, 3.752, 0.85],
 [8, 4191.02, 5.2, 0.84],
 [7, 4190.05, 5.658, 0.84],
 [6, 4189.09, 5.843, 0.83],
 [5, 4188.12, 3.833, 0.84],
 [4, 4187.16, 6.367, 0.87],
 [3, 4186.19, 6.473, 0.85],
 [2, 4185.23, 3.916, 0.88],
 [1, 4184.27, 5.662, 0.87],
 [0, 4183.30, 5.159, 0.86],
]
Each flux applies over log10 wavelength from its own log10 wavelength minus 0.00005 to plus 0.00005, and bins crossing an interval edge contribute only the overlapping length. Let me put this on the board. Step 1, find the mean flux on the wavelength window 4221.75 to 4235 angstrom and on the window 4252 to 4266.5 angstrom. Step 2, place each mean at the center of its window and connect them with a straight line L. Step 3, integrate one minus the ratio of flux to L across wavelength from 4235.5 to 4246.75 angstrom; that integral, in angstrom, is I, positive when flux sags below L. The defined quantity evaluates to -0.86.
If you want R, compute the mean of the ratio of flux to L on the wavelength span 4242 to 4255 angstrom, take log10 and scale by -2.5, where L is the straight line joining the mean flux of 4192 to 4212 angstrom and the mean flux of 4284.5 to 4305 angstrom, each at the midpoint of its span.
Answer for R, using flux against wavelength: -0.158 mag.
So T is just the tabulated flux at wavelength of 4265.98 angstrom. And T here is 4.898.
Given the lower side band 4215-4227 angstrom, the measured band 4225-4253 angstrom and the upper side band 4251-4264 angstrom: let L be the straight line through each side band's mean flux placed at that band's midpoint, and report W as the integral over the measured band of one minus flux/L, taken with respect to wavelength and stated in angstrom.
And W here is 0.9 angstrom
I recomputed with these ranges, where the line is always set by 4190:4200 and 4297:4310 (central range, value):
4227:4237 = -0.80 angstrom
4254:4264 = -2.95 angstrom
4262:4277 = -3.94 angstrom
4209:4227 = -1.99 angstrom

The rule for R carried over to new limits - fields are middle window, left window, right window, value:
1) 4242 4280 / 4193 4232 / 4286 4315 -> -0.16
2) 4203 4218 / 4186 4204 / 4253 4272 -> -0.02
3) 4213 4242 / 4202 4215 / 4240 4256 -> 0.08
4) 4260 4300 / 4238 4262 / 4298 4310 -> -0.13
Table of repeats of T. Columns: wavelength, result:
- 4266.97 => 6.048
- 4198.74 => 5.291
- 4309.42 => 3.934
